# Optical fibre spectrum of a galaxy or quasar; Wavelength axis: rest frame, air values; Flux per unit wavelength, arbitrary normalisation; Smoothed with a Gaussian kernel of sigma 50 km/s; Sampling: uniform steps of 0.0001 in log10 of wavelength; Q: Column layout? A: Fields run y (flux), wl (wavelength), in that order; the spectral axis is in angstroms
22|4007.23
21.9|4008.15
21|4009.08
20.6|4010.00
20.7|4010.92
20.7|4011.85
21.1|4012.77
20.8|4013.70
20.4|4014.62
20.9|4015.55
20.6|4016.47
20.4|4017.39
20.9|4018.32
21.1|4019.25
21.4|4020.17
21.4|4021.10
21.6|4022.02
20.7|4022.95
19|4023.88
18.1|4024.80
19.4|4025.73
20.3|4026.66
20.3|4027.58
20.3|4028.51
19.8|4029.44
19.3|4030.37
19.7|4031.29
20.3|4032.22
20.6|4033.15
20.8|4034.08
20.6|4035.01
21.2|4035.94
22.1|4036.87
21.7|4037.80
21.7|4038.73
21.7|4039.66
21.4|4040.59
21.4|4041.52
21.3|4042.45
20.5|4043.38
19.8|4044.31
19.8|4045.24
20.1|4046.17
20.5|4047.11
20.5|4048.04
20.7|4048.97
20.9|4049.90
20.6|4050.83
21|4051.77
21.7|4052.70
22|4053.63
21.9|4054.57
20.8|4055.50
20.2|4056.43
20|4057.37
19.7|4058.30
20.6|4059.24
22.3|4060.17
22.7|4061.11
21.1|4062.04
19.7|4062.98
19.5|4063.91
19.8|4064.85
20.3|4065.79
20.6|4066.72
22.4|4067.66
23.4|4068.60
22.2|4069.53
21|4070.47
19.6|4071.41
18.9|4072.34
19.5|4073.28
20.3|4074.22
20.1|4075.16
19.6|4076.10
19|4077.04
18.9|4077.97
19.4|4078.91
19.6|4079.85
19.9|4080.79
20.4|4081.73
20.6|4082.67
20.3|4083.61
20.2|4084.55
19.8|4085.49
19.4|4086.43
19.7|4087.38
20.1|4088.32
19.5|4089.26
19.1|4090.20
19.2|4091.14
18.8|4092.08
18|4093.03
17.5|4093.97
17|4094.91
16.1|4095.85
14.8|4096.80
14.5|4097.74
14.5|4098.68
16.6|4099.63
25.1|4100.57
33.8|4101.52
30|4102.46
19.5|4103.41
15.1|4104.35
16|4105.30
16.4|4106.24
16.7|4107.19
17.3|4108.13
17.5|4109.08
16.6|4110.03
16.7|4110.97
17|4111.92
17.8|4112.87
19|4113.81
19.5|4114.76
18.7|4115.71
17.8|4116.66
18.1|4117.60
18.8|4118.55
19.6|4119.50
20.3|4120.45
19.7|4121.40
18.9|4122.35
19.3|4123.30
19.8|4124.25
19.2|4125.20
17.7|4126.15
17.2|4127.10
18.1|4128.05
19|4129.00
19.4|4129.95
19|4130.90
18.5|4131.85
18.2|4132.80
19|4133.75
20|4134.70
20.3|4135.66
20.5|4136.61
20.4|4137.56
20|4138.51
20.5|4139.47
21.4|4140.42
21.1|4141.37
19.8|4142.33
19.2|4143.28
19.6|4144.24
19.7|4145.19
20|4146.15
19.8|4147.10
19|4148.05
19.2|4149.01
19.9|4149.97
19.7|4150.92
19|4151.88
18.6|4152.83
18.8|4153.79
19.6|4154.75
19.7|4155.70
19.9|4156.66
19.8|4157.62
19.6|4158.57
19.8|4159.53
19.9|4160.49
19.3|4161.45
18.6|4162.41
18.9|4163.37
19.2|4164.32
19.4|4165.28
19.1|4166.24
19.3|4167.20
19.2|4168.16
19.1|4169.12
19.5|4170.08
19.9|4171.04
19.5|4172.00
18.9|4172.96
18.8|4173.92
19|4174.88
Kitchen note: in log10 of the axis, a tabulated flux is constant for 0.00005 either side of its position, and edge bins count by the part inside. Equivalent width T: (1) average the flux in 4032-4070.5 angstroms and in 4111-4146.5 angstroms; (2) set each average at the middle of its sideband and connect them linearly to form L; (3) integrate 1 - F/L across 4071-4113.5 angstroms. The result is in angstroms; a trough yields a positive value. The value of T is 2.2 angstroms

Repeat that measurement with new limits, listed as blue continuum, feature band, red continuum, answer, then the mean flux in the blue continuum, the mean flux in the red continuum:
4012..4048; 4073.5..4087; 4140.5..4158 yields 0.25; 20.6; 19.6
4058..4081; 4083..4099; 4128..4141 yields 1.56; 20.4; 19.7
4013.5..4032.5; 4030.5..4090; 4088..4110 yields -3.00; 20.3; 18.8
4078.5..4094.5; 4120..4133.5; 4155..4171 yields 0.40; 19.5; 19.4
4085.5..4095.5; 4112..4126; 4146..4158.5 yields 0.13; 18.8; 19.5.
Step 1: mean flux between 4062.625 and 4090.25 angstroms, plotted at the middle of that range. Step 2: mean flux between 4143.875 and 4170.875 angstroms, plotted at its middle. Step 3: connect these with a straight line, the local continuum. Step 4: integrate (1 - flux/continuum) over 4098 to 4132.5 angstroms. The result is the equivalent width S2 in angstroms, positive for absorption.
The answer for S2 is 1.4 angstroms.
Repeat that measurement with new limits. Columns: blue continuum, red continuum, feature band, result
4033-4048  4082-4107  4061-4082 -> -0.3 angstroms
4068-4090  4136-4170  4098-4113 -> 0.6 angstroms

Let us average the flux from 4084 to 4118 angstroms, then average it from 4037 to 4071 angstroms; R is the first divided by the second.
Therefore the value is 0.89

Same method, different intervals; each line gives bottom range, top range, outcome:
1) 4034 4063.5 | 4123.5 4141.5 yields 0.93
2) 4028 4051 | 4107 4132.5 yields 0.89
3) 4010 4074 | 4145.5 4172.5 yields 0.94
